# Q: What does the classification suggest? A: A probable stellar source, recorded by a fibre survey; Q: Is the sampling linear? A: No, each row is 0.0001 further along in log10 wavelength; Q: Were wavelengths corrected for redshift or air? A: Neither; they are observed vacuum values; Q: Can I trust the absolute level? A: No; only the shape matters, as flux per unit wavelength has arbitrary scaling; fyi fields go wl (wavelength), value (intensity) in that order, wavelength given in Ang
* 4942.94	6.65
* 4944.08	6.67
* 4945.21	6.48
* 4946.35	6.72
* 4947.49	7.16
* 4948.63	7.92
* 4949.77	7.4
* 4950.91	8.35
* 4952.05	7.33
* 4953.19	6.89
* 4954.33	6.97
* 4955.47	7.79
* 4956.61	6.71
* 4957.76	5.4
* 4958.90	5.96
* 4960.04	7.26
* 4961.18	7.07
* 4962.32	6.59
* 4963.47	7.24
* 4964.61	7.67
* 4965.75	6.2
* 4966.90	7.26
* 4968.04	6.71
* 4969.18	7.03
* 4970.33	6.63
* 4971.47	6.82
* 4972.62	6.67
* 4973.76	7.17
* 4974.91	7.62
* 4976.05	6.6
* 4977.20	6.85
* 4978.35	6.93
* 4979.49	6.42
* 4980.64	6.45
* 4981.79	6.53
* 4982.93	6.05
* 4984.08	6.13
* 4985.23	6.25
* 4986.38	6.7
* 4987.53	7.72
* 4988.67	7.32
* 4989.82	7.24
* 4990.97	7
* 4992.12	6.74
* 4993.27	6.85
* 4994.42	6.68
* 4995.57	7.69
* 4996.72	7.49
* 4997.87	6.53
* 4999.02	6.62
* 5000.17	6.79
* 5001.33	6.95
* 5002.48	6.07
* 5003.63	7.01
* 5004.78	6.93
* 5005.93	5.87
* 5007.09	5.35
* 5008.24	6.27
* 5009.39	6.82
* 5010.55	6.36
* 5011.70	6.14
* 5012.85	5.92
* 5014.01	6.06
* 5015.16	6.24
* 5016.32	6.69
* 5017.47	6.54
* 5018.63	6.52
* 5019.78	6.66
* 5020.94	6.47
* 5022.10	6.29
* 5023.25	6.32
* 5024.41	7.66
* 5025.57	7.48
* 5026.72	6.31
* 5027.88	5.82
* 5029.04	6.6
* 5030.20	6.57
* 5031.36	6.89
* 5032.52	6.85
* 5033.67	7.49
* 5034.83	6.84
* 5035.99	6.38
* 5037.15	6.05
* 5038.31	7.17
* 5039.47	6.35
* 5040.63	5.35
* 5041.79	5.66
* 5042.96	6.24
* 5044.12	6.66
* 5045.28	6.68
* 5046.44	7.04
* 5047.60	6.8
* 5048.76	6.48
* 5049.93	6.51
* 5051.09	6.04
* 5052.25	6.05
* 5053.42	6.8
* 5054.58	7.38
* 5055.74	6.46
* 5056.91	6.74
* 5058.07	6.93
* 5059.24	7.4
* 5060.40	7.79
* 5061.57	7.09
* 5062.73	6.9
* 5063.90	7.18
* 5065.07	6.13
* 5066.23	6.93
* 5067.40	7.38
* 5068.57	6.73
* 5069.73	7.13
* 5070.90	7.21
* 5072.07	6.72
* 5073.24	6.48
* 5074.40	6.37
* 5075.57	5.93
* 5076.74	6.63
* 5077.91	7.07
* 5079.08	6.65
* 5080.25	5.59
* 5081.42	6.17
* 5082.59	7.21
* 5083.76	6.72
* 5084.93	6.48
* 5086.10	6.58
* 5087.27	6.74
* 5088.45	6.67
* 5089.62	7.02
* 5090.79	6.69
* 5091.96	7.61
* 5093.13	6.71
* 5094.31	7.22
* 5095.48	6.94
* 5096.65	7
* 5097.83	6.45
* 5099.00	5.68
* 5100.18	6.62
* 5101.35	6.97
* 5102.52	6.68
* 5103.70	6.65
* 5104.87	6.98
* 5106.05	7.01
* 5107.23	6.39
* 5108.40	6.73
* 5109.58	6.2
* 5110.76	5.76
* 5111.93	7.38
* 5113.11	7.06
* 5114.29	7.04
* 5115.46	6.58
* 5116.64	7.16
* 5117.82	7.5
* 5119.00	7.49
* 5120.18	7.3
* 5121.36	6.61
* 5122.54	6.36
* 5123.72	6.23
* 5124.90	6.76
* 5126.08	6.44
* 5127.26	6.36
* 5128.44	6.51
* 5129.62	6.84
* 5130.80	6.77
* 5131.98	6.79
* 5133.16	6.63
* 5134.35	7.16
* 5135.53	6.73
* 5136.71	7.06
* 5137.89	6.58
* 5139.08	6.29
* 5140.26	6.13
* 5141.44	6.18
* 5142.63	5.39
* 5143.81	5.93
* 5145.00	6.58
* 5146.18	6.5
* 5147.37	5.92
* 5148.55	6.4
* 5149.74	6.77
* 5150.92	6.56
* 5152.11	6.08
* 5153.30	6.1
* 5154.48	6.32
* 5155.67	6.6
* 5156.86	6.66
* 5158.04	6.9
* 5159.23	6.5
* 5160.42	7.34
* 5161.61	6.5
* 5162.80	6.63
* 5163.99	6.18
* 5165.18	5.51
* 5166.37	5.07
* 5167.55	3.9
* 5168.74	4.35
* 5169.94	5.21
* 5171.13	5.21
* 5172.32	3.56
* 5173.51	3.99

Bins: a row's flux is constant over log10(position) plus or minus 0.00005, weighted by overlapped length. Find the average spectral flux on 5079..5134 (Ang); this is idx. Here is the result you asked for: 6.72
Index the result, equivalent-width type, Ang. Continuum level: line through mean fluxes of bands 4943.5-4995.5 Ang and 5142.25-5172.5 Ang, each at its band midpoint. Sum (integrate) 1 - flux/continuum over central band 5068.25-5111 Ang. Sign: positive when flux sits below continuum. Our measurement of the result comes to -2.4 Ang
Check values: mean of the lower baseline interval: 6.9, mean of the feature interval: 6.67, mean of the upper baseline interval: 5.98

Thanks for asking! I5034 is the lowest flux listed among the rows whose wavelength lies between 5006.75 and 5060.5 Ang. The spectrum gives 5.35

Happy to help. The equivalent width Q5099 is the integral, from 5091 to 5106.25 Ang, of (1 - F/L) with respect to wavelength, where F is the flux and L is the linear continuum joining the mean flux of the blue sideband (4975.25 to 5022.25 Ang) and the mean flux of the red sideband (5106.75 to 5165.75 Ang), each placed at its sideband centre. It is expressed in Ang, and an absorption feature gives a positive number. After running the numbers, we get -0.5 Ang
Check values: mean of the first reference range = 6.61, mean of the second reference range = 6.57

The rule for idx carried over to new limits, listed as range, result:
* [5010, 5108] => 6.66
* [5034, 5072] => 6.71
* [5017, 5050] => 6.57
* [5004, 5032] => 6.45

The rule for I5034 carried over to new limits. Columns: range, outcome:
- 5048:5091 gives 5.59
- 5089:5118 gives 5.68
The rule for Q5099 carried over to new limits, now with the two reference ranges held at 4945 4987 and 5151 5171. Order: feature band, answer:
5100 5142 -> -3.79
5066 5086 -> -0.93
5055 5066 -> -0.90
